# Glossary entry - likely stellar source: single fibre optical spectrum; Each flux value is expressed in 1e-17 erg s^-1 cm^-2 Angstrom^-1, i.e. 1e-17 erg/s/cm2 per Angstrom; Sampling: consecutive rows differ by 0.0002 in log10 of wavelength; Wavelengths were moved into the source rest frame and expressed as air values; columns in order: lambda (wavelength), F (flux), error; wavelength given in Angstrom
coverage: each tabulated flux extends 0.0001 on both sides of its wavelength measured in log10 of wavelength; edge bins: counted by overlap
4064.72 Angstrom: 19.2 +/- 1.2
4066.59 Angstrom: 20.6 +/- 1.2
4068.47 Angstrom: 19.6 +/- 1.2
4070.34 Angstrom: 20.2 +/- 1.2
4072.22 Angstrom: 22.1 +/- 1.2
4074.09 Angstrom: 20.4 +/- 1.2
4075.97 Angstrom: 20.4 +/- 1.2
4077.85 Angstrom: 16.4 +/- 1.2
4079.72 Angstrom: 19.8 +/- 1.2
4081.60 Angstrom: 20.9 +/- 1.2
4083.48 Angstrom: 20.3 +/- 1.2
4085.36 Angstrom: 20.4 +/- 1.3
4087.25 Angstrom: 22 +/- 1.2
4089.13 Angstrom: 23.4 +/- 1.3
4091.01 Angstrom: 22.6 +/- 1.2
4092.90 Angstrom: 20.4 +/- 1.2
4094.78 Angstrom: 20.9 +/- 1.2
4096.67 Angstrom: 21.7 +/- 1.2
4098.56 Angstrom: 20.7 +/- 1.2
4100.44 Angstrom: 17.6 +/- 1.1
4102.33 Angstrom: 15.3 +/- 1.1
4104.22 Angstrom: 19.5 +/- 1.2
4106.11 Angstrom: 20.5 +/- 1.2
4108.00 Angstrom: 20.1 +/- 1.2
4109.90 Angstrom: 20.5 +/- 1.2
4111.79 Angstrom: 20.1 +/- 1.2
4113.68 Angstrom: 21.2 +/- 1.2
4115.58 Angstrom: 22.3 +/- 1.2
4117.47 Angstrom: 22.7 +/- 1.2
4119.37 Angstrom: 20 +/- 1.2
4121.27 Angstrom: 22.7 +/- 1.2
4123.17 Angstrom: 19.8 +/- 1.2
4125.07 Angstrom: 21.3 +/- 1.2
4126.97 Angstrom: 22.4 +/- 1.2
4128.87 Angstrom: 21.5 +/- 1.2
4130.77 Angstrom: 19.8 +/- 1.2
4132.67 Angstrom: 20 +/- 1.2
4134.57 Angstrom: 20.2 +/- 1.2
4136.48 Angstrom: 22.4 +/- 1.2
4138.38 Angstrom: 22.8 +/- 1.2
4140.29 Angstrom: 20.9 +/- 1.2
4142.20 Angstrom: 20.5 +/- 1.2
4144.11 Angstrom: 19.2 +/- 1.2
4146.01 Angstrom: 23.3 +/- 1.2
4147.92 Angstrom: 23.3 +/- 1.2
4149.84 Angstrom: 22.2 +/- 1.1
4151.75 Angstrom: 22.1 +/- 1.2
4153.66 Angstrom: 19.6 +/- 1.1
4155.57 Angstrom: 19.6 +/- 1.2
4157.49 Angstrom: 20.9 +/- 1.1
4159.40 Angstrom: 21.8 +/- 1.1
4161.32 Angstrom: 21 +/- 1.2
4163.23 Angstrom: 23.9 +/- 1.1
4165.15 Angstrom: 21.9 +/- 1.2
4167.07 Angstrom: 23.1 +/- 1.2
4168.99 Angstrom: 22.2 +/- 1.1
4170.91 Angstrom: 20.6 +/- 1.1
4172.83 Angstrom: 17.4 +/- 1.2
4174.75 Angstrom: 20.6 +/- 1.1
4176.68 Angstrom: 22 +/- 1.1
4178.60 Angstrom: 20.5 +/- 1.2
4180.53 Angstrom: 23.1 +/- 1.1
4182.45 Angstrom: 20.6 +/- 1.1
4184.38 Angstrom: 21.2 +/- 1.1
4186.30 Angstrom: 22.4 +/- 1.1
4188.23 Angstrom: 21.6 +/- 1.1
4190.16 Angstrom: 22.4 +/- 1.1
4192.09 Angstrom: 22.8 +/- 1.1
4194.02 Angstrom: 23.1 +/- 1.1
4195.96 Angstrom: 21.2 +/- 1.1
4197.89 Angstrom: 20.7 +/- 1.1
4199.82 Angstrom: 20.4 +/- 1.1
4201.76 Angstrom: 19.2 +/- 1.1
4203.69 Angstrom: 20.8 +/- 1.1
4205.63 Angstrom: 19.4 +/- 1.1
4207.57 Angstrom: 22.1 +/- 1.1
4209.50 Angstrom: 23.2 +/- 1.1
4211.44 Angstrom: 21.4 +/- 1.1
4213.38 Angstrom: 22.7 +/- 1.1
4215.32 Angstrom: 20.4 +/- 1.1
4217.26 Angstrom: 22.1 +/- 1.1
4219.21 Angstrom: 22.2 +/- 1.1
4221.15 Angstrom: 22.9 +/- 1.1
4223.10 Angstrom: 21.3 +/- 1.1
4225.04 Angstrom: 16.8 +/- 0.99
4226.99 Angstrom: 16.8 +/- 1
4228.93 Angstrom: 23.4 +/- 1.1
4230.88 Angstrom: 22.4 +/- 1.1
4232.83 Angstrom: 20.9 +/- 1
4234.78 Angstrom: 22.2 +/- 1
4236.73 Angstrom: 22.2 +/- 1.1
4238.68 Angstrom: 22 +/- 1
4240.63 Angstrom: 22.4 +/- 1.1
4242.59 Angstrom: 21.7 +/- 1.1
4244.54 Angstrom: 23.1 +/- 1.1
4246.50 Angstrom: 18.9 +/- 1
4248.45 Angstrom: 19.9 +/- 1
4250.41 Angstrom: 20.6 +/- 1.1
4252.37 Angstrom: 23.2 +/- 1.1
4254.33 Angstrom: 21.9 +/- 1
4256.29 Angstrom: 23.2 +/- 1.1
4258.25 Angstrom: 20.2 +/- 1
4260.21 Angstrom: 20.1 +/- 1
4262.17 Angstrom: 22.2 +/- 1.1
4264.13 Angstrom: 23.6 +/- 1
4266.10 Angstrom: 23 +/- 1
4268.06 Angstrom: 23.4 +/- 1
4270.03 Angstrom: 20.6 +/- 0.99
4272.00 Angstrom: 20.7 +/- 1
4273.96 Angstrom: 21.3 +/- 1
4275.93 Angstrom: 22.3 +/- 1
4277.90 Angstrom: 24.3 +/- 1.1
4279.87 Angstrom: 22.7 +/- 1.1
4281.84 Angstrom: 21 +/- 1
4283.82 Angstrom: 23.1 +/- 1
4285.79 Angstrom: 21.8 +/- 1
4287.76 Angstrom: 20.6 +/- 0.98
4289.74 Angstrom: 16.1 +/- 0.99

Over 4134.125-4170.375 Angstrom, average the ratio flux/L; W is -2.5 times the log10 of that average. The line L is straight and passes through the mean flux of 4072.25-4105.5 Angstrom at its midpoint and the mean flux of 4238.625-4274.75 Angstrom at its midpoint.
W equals -0.04 mag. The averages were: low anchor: 20.2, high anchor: 21.7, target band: 21.6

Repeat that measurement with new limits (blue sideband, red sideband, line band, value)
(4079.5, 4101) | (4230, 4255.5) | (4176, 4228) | 0.012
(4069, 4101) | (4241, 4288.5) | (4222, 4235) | 0.058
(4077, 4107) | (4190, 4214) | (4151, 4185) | -0.009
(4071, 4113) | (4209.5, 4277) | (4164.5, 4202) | -0.017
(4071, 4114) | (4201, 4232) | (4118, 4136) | -0.022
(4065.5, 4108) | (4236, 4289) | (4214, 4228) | 0.053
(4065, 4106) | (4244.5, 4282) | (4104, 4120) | -0.019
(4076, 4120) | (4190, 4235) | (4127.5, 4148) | -0.026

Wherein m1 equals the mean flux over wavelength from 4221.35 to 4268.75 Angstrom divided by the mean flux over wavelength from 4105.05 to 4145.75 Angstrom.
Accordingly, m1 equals 1.0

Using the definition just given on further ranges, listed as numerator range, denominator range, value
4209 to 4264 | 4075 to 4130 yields 1.04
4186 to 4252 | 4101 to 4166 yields 1.02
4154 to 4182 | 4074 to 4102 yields 1.04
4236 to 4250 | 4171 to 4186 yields 1.03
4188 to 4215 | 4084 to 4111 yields 1.05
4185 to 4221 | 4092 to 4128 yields 1.05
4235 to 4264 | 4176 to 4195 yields 0.98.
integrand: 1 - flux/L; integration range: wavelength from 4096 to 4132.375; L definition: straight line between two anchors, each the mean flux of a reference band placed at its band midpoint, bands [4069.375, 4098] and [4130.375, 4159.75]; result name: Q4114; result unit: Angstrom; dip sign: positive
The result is 0.9 Angstrom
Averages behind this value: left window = 20.8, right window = 21.2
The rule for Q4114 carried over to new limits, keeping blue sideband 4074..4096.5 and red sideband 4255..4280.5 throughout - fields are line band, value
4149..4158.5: 0.2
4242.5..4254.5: 0.4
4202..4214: 0.1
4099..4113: 1.1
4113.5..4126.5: -0.3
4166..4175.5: 0.3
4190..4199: -0.2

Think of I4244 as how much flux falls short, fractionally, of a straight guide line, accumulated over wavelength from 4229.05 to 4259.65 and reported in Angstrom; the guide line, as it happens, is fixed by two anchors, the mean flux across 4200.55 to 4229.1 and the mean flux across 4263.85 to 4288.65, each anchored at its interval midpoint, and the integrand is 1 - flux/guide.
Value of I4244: -0.3 Angstrom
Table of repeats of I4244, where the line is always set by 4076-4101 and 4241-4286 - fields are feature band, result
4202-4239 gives 0.5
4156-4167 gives -0.4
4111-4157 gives -0.7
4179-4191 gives -0.3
